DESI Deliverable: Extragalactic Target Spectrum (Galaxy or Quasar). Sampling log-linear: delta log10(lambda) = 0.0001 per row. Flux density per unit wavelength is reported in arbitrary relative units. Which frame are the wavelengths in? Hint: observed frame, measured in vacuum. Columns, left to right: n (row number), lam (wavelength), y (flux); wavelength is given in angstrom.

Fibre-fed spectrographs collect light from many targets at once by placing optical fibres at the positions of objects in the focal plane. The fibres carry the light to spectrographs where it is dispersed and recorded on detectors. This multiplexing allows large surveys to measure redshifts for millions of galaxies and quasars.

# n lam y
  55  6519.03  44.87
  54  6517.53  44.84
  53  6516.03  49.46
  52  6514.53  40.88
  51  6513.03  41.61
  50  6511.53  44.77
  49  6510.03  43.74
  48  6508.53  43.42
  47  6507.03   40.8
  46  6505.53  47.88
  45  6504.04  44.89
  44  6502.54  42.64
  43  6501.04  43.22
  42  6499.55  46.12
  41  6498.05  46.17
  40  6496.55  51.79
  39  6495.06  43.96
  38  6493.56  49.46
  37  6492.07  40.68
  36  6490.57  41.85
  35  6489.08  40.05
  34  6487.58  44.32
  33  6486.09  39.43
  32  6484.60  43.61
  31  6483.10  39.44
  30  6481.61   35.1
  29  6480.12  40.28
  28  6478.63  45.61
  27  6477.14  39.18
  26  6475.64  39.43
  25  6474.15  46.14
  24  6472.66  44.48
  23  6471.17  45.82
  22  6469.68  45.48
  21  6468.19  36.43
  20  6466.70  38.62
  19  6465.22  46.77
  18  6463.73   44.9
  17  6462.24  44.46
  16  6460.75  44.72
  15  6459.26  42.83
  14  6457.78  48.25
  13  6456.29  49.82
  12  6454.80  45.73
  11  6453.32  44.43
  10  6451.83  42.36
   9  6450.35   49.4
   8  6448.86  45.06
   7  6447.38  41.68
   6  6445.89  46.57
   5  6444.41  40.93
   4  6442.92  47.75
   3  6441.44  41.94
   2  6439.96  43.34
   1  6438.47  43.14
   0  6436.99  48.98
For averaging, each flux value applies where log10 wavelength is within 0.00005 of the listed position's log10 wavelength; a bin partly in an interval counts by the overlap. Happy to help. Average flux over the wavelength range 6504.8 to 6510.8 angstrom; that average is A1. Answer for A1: 43.9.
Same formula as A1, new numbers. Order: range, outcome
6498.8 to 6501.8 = 44.7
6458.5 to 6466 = 44.8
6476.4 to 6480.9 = 41.7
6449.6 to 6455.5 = 45.5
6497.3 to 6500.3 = 46.2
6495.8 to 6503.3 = 46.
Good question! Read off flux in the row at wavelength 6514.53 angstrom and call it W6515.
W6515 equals 40.88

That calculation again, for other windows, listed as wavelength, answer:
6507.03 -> 40.8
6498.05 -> 46.17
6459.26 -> 42.83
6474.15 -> 46.14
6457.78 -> 48.25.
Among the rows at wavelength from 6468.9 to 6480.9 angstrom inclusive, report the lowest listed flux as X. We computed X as 39.18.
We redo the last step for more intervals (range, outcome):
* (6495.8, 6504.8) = 42.64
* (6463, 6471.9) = 36.43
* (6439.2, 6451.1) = 40.93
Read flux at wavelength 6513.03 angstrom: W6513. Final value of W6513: 41.61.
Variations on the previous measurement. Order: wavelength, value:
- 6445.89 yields 46.57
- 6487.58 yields 44.32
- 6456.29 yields 49.82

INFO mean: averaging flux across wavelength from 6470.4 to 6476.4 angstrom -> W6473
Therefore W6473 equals 43.9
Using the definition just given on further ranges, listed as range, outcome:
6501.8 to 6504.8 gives 43.9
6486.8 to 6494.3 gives 43.3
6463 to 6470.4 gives 42.5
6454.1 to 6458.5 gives 47.9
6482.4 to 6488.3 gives 41.7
